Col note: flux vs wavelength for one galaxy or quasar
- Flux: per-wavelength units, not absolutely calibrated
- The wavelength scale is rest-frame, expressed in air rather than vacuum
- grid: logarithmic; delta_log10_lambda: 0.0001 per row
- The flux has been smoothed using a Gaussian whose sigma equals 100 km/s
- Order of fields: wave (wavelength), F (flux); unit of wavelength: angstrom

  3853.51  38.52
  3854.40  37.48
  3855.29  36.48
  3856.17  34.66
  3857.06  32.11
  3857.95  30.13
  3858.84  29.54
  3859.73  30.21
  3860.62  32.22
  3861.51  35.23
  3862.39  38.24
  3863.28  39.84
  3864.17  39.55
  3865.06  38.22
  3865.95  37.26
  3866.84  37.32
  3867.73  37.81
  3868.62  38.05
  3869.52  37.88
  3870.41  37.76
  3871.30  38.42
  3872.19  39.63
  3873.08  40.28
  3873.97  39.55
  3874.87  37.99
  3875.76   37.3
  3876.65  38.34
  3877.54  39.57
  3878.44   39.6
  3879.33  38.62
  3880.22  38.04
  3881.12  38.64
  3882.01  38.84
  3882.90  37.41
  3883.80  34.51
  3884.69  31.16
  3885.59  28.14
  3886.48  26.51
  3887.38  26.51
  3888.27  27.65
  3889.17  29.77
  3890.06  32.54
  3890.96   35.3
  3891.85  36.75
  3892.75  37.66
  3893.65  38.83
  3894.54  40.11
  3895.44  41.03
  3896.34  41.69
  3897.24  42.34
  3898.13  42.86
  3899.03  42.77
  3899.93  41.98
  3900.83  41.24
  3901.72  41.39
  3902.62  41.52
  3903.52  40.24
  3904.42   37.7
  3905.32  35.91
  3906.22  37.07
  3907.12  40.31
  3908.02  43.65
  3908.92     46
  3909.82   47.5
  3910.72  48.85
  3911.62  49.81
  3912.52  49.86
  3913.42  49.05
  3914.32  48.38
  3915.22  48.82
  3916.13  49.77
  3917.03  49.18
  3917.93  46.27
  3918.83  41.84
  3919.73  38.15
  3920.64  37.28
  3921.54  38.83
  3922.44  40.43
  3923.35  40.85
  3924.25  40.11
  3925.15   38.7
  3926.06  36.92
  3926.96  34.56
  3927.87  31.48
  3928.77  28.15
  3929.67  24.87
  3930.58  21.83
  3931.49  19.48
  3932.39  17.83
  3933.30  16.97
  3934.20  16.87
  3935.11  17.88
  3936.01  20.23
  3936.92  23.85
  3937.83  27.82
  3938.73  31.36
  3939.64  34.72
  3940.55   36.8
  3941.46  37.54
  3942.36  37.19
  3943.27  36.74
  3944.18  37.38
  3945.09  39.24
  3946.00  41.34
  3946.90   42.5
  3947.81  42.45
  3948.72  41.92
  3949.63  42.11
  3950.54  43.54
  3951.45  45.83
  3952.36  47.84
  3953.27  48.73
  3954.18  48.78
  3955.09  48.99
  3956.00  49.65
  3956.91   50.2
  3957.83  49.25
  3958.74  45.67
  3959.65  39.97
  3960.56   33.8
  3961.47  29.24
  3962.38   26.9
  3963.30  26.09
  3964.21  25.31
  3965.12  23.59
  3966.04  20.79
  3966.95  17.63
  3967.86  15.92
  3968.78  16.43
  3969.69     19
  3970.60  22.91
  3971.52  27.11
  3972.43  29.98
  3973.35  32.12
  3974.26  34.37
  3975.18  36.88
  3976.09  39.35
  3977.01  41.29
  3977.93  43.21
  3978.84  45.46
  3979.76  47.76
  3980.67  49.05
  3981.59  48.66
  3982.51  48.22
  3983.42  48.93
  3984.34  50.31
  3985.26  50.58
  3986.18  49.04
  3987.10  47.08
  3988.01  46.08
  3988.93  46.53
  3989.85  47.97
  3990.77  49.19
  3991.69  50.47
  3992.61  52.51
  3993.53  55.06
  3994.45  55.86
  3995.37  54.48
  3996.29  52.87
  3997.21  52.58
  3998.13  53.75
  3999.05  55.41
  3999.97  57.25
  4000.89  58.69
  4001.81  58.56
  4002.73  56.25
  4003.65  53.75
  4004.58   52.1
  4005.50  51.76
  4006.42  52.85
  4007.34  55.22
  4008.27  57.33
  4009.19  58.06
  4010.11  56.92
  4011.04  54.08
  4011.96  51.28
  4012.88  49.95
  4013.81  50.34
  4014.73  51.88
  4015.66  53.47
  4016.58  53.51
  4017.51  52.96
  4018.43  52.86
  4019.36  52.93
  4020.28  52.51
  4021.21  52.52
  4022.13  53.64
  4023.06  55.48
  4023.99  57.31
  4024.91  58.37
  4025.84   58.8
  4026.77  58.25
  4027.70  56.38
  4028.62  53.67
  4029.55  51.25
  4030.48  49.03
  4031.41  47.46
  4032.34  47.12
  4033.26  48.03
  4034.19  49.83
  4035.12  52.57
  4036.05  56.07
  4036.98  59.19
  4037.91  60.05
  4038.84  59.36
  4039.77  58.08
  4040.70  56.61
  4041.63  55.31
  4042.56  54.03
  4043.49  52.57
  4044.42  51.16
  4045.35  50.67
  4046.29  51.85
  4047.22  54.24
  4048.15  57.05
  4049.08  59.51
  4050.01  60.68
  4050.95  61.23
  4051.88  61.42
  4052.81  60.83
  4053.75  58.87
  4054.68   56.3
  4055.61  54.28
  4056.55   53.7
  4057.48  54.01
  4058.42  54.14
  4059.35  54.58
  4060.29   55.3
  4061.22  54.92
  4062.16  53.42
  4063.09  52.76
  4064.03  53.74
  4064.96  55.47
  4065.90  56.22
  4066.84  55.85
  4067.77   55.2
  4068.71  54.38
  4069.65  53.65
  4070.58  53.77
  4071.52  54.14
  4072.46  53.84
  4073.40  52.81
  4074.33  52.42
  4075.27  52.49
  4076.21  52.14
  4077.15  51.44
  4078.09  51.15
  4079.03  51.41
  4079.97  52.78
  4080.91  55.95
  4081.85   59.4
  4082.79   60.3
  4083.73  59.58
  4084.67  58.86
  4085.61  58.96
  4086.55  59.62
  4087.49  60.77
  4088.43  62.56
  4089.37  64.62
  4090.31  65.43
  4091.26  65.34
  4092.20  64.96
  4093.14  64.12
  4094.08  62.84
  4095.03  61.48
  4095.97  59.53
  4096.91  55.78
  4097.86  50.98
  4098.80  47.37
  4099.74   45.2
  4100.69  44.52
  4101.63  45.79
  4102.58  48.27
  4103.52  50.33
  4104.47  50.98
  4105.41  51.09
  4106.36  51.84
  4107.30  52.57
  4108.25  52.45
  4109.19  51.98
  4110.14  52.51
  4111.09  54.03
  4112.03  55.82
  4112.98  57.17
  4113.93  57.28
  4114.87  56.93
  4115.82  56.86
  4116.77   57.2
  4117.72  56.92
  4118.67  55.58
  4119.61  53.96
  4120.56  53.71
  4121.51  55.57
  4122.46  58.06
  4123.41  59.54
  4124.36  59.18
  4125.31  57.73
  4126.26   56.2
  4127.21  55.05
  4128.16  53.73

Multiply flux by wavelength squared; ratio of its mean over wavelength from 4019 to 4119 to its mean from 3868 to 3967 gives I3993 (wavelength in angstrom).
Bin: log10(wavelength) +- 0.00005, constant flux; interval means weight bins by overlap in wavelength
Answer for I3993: 1.59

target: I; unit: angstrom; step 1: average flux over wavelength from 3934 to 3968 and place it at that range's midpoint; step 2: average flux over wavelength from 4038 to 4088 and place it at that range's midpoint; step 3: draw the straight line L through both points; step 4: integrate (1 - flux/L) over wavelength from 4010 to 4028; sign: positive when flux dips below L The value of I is -2.4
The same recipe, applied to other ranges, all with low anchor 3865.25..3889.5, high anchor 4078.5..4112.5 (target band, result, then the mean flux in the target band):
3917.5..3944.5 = 6.0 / 31.7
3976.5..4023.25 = -4.7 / 51.9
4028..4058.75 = -2.3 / 54.9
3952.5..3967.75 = 2.5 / 36.3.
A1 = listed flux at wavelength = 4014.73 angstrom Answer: 51.88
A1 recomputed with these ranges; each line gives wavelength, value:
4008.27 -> 57.33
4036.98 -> 59.19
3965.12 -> 23.59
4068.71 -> 54.38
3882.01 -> 38.84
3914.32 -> 48.38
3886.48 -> 26.51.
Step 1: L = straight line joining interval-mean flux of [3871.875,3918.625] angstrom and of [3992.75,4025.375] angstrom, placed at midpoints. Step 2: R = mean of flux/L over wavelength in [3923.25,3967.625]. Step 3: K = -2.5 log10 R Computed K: 0.33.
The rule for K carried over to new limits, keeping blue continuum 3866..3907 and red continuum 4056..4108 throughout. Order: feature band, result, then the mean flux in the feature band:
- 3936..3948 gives 0.20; 35.3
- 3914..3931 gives 0.05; 38.7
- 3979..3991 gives -0.04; 48.3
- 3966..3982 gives 0.35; 32.9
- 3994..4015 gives -0.13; 54.4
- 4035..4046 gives -0.08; 55.5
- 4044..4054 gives -0.10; 57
